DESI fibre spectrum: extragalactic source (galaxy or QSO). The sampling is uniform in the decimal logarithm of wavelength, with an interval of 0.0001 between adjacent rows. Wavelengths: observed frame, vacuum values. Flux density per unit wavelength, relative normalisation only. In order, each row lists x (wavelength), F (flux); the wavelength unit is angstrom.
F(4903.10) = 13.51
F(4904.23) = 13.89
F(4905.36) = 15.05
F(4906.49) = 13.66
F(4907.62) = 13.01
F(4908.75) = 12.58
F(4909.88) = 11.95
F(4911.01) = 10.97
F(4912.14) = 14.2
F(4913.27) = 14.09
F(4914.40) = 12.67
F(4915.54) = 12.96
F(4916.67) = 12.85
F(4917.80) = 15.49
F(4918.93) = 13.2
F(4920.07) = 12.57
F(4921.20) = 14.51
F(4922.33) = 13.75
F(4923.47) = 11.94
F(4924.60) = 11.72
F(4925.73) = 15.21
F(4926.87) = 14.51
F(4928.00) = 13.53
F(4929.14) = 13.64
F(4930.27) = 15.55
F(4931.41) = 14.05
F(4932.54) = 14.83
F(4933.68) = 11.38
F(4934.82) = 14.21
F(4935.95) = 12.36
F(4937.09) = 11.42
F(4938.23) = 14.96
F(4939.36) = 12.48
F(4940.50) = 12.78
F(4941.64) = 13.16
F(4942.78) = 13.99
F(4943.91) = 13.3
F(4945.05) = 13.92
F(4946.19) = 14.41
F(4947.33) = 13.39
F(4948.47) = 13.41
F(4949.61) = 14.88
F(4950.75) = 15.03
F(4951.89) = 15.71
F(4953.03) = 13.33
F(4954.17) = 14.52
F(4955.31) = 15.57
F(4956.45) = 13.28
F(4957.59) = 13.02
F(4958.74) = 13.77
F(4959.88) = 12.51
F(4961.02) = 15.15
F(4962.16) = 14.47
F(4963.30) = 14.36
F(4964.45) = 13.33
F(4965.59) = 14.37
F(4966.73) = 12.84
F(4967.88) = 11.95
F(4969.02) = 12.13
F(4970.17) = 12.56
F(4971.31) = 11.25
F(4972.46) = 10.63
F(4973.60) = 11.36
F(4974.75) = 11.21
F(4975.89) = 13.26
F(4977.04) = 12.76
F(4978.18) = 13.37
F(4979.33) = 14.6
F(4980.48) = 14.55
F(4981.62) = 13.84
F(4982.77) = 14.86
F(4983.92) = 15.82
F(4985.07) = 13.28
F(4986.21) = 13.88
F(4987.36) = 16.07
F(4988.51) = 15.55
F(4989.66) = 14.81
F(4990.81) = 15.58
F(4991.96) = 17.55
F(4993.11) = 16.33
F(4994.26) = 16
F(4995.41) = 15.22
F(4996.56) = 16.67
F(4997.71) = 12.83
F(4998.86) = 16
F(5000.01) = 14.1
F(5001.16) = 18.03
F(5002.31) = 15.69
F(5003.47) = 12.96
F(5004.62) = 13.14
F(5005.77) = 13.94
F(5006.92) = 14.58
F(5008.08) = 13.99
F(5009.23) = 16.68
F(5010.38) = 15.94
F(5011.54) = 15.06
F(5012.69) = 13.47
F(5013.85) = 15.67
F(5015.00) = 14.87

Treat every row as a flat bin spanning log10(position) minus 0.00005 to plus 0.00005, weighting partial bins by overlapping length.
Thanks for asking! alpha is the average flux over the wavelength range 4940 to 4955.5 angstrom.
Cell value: 14.1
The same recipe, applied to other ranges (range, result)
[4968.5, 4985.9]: 13.1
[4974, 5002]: 14.8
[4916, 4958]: 13.7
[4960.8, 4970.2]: 13.4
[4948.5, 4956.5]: 14.6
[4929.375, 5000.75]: 13.9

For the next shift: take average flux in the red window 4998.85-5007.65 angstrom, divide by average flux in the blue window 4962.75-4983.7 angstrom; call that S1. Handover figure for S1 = 1.1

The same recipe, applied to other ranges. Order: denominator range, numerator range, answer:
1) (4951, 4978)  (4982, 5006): 1.15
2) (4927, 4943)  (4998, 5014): 1.11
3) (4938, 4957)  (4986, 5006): 1.09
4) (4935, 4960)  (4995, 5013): 1.09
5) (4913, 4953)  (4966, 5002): 1.04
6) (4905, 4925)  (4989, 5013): 1.15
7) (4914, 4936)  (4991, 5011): 1.13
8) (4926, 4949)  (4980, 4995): 1.12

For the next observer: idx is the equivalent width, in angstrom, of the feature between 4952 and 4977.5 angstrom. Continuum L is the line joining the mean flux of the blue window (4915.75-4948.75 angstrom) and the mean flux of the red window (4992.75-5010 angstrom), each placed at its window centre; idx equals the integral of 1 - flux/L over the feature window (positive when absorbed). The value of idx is 2.0 angstrom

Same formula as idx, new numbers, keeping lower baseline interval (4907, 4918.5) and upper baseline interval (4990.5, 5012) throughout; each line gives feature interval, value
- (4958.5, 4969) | 0.6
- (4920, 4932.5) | -0.4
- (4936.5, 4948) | 0.4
